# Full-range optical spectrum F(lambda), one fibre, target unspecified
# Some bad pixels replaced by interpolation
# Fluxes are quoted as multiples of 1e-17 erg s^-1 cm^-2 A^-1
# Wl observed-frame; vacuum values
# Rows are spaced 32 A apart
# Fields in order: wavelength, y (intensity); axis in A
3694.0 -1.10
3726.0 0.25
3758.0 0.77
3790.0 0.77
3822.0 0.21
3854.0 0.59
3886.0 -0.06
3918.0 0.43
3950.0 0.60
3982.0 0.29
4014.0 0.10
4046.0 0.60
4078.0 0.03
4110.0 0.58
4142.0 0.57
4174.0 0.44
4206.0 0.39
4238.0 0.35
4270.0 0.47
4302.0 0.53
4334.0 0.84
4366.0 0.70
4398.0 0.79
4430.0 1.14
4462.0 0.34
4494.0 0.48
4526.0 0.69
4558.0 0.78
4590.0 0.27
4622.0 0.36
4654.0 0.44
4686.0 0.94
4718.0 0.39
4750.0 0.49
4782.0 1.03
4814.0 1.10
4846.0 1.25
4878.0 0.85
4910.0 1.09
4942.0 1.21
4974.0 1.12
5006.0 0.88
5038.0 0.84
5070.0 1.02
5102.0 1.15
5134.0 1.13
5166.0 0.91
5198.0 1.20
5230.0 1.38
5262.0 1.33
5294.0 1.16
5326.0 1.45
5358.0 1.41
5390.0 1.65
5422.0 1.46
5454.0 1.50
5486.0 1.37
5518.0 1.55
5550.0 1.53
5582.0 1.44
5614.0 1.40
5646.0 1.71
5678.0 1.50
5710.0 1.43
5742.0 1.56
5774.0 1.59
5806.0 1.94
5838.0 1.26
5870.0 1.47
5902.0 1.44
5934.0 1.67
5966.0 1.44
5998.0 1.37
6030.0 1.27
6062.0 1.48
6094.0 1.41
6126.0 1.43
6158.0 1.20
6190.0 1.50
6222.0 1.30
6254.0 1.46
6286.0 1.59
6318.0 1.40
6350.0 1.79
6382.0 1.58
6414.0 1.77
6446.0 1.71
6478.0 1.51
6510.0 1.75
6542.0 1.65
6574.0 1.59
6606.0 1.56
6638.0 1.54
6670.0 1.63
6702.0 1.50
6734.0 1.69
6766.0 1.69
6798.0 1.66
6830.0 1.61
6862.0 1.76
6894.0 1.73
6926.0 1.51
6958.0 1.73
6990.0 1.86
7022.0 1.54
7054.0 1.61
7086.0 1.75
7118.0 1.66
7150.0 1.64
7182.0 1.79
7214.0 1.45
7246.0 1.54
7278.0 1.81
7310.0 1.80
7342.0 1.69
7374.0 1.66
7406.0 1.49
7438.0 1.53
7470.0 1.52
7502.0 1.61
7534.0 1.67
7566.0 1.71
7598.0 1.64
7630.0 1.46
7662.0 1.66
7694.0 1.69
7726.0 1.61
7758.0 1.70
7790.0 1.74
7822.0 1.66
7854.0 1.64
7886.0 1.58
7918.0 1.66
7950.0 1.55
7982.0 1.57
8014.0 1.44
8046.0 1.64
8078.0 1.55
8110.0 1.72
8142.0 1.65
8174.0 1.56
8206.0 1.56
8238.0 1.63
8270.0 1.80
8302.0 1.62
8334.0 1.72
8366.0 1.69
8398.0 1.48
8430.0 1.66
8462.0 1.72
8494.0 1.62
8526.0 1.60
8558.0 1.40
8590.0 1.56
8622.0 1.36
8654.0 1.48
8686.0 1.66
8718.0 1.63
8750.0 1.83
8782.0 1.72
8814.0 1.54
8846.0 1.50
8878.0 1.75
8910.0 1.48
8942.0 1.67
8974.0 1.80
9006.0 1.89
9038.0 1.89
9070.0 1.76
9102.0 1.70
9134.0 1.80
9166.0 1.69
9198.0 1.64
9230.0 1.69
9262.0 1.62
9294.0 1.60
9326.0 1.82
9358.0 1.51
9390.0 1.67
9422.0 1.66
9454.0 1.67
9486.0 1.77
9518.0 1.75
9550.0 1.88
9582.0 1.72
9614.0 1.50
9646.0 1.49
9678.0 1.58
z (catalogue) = 0.197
